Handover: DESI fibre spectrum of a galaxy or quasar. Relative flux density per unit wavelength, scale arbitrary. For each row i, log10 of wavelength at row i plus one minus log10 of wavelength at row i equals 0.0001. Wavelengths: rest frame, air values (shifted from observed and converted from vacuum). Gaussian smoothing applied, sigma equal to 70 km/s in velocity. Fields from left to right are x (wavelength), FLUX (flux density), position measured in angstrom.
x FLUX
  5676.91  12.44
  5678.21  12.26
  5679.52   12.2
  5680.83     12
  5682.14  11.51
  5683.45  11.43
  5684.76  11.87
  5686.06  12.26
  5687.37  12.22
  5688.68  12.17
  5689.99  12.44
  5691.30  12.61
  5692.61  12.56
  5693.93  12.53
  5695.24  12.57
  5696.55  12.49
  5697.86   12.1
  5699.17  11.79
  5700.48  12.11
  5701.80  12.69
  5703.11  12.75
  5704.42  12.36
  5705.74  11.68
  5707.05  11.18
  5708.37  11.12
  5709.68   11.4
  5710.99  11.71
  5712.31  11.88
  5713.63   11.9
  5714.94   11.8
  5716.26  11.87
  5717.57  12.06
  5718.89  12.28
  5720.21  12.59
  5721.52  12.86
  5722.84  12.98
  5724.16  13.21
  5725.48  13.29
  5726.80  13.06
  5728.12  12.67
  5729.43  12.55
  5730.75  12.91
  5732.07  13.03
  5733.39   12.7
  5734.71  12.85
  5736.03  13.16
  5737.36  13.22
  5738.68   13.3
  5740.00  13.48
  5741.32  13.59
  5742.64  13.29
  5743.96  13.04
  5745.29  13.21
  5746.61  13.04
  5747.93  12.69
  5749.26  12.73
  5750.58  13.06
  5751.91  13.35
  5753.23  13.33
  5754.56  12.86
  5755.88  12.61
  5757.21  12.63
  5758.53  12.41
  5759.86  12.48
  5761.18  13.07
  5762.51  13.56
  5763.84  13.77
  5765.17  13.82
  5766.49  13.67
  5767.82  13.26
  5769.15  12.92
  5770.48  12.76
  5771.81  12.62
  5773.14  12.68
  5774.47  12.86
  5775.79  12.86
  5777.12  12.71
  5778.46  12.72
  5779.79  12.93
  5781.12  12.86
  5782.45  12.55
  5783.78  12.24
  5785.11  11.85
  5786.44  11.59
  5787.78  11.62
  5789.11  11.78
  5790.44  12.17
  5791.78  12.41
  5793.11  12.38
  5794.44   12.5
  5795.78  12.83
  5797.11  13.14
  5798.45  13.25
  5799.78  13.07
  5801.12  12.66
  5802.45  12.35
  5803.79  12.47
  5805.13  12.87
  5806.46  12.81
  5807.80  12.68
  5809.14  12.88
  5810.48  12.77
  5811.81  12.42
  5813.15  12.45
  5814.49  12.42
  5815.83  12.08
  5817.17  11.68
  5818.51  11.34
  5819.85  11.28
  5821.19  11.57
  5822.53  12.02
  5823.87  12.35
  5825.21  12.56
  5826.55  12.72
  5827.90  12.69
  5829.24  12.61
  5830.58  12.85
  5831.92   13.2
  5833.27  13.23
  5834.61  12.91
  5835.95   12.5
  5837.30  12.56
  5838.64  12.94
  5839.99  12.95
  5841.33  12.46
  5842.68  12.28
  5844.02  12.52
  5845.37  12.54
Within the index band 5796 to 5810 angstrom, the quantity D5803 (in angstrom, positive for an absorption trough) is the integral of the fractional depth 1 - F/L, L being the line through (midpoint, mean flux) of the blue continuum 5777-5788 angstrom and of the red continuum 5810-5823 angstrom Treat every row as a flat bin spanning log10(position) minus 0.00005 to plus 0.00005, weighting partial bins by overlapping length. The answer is -0.8 angstrom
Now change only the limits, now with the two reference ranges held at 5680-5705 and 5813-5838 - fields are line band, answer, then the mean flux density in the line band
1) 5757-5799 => -1.3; 12.7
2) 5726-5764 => -2.2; 13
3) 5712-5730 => -0.4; 12.5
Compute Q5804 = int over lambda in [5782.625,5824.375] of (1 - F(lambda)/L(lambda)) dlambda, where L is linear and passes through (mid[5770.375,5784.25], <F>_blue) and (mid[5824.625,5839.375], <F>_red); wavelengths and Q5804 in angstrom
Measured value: 1.4 angstrom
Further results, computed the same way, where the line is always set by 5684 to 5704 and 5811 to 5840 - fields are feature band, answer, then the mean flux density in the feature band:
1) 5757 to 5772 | -0.9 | 13.1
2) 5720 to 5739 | -0.9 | 13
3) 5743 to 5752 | -0.5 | 13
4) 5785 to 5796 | 0.3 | 12.1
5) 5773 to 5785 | -0.3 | 12.7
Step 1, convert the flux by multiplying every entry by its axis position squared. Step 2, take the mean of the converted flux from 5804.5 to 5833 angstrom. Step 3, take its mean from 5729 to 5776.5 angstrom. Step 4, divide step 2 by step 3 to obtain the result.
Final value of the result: 1.0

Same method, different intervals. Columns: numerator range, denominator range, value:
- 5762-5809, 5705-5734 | 1.06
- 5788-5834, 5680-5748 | 1.04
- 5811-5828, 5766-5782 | 0.95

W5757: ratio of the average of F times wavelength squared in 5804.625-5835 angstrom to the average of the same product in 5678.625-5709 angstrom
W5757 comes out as 1.07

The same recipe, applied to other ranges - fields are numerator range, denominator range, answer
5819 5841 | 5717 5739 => 1.01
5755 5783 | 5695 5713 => 1.11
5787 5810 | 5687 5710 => 1.07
